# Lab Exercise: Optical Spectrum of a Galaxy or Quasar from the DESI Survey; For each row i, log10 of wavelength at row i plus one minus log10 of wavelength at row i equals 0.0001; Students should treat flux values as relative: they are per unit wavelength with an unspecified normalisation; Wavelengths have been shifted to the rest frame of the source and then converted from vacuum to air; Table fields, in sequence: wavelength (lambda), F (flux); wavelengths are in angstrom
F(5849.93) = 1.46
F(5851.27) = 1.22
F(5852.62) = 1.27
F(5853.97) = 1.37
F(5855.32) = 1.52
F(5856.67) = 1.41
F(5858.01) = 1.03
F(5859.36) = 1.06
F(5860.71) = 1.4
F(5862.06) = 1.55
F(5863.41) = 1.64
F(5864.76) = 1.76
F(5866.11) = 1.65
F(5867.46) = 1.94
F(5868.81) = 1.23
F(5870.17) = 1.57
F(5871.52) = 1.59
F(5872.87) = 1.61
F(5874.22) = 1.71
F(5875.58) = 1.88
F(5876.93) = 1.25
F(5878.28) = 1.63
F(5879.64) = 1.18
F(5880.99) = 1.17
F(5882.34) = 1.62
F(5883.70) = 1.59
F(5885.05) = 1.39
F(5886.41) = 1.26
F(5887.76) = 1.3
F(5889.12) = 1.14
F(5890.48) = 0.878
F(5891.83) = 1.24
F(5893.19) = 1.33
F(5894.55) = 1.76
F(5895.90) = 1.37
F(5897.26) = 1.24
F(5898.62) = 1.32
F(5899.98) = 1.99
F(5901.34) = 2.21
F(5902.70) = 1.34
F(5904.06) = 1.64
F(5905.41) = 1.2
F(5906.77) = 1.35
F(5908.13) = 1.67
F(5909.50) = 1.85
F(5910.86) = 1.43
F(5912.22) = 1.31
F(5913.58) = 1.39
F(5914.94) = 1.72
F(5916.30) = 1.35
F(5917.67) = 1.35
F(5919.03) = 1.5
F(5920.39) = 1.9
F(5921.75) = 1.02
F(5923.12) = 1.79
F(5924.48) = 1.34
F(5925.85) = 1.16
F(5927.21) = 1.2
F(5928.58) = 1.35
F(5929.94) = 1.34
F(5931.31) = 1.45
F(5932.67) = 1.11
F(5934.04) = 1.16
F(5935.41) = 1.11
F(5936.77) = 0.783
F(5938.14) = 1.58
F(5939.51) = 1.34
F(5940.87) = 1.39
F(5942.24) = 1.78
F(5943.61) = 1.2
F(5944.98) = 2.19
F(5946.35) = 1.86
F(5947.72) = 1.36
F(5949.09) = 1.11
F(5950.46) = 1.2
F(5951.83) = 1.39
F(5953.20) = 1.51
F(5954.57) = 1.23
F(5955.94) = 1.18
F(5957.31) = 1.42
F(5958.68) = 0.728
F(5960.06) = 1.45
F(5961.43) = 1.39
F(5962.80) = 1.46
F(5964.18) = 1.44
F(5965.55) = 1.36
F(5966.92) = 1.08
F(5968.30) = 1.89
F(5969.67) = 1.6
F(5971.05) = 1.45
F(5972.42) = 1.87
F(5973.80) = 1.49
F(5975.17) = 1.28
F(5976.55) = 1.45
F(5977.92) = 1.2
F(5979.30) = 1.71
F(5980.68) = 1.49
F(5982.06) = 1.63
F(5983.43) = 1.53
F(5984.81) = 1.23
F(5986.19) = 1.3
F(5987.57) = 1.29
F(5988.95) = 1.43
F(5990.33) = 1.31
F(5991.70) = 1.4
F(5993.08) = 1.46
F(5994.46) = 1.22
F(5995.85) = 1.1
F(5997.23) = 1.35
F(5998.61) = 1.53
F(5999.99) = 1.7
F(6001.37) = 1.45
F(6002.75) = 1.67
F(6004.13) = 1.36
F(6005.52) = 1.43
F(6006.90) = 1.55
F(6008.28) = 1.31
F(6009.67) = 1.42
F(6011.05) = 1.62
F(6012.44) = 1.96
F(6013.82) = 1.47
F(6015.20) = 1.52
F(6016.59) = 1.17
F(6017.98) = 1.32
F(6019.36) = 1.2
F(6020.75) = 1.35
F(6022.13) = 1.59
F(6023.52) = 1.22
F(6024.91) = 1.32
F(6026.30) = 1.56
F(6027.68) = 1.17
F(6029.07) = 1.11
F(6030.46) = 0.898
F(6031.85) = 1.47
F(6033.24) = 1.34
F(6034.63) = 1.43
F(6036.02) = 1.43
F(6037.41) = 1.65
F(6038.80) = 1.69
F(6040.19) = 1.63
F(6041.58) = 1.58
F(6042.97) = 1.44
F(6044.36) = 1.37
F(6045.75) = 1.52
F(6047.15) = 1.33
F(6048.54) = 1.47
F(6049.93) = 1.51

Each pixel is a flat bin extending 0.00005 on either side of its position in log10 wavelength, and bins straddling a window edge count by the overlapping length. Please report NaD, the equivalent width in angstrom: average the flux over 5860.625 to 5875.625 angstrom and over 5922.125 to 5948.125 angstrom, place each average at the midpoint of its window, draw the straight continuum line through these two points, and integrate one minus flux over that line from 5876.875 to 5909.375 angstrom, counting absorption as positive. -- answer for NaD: 2.2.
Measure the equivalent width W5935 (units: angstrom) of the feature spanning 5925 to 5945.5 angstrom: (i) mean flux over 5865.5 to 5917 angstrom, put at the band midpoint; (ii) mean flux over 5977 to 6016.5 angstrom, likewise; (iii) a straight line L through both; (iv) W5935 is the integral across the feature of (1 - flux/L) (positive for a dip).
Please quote 1.82 angstrom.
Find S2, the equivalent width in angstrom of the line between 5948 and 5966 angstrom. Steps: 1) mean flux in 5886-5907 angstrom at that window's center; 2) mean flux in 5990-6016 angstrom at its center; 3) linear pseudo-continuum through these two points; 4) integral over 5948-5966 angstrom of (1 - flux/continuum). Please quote 1.8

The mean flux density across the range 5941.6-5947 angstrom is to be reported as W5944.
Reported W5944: 1.76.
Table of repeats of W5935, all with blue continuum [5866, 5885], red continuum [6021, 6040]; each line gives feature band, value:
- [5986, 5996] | 0.7 angstrom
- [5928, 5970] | 2.7 angstrom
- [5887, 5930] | 1.9 angstrom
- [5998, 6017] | -1.5 angstrom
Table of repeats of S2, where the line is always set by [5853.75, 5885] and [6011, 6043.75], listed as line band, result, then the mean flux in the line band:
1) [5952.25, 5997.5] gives 1.61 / 1.39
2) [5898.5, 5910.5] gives -1.22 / 1.63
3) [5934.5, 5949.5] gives 0.30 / 1.43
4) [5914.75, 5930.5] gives 0.63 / 1.41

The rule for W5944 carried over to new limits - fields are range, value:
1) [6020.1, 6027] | 1.41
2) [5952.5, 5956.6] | 1.31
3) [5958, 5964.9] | 1.29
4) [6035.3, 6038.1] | 1.54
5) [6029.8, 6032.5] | 1.18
